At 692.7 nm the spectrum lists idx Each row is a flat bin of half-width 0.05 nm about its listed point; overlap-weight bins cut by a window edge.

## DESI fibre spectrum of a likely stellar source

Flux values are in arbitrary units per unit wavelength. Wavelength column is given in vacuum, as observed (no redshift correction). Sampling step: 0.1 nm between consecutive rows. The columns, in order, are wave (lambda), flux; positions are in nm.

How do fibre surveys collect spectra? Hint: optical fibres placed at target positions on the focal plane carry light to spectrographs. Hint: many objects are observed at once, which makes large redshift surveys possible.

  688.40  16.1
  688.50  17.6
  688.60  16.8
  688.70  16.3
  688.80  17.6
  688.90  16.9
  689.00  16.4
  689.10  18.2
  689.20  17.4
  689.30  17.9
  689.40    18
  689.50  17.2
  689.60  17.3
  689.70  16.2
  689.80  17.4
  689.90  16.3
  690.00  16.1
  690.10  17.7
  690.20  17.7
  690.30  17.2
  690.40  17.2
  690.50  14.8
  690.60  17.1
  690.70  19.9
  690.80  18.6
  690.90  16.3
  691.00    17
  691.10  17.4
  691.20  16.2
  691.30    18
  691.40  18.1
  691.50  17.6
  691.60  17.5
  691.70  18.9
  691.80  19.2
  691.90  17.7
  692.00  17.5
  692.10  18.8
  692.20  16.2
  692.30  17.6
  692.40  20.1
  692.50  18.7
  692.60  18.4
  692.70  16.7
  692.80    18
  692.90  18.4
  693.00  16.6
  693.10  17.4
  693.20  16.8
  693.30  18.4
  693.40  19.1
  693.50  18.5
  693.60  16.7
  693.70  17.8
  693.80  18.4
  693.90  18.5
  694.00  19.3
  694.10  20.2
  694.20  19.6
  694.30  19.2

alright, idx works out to 16.7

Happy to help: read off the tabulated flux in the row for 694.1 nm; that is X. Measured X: 20.2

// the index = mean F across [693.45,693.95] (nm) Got 18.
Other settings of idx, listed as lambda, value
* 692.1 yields 18.8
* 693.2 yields 16.8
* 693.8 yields 18.4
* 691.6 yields 17.5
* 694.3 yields 19.2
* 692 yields 17.5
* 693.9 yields 18.5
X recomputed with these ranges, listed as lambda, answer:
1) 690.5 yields 14.8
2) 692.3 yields 17.6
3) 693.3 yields 18.4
